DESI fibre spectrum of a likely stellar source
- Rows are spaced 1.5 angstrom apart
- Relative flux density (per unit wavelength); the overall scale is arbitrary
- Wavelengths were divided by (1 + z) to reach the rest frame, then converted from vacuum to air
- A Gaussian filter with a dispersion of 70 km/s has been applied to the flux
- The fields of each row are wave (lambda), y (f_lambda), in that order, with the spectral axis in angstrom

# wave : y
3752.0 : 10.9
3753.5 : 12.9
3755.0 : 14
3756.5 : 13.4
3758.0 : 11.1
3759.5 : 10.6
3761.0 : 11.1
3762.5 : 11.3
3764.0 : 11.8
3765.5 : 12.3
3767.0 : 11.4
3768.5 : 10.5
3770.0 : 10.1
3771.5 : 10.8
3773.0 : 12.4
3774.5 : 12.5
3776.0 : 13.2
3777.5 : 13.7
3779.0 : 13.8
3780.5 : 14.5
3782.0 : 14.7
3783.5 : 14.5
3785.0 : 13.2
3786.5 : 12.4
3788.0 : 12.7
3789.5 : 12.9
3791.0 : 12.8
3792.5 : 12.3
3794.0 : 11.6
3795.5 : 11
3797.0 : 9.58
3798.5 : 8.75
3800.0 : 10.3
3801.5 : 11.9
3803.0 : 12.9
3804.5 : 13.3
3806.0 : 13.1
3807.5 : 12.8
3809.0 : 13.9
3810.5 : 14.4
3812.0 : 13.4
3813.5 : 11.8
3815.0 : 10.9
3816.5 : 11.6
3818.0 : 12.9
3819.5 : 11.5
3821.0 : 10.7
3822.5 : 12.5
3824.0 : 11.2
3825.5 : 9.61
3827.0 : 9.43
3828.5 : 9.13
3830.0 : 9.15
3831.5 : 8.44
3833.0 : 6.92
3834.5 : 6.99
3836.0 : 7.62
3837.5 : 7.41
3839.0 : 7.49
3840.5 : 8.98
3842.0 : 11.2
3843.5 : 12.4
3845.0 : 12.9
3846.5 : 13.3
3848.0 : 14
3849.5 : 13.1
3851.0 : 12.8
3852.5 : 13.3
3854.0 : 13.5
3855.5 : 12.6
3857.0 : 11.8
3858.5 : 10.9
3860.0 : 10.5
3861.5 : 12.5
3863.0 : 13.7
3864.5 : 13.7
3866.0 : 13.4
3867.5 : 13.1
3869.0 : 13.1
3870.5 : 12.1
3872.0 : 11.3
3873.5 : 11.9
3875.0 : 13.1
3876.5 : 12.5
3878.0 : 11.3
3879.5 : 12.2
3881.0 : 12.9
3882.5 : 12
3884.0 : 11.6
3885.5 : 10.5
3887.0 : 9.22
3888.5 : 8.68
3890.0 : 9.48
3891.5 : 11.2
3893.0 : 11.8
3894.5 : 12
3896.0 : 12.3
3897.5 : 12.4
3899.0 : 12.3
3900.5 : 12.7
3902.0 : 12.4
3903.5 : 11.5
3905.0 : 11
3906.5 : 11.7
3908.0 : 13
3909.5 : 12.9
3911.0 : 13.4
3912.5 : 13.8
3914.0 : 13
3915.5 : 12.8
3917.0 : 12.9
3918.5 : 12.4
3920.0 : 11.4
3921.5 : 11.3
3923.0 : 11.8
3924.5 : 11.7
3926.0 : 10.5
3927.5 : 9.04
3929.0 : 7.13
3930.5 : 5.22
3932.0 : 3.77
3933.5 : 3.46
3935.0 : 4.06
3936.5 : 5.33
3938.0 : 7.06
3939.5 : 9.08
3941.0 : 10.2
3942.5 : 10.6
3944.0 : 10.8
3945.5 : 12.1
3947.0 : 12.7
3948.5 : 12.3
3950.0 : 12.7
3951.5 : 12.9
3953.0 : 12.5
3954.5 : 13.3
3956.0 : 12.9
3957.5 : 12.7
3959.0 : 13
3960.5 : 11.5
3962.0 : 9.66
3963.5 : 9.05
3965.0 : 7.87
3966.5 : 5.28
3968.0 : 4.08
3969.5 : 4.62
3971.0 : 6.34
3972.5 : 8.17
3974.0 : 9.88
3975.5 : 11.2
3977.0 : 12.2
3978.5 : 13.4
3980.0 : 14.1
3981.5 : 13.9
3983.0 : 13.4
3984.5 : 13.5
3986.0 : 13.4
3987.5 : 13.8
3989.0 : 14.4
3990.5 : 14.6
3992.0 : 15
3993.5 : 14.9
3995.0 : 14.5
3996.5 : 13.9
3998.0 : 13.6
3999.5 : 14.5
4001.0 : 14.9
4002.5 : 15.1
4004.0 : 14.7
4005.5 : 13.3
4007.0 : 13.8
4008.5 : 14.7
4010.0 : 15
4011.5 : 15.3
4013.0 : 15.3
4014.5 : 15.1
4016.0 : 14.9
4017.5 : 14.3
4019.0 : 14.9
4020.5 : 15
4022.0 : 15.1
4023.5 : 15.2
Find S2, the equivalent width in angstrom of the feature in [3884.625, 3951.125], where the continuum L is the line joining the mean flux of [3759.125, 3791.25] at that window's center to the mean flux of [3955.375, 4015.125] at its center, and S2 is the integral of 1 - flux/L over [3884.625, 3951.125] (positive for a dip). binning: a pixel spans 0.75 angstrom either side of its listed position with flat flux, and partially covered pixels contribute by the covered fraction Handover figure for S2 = 9.74 angstrom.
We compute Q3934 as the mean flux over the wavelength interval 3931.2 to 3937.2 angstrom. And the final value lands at 4.15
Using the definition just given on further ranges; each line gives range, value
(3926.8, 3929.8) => 8.02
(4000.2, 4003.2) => 15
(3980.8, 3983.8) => 13.6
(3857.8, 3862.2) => 11.3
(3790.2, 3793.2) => 12.6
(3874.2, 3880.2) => 12.3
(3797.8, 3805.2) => 11.4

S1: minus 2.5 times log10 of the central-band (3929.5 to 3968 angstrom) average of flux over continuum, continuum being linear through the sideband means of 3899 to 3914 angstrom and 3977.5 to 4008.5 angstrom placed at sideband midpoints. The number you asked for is 0.37 mag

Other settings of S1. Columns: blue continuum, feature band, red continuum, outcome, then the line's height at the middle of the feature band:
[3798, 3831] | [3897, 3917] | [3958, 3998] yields -0.095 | 11.5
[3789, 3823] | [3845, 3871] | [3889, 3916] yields -0.061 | 12.1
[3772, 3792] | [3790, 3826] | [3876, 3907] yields 0.085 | 12.9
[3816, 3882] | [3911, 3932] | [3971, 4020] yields 0.159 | 12.6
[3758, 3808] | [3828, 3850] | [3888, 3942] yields 0.151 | 11.4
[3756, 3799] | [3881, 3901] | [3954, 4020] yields 0.100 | 12.4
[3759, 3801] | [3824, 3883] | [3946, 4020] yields 0.084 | 12.2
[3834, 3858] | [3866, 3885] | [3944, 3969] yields -0.105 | 11.1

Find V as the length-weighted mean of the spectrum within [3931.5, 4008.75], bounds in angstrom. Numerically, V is 11.3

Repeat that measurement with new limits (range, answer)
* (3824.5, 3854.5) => 10.4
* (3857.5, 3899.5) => 11.8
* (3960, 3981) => 9.12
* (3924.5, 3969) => 9.35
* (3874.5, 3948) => 10.7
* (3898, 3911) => 12.3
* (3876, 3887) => 11.7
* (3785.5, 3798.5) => 11.8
